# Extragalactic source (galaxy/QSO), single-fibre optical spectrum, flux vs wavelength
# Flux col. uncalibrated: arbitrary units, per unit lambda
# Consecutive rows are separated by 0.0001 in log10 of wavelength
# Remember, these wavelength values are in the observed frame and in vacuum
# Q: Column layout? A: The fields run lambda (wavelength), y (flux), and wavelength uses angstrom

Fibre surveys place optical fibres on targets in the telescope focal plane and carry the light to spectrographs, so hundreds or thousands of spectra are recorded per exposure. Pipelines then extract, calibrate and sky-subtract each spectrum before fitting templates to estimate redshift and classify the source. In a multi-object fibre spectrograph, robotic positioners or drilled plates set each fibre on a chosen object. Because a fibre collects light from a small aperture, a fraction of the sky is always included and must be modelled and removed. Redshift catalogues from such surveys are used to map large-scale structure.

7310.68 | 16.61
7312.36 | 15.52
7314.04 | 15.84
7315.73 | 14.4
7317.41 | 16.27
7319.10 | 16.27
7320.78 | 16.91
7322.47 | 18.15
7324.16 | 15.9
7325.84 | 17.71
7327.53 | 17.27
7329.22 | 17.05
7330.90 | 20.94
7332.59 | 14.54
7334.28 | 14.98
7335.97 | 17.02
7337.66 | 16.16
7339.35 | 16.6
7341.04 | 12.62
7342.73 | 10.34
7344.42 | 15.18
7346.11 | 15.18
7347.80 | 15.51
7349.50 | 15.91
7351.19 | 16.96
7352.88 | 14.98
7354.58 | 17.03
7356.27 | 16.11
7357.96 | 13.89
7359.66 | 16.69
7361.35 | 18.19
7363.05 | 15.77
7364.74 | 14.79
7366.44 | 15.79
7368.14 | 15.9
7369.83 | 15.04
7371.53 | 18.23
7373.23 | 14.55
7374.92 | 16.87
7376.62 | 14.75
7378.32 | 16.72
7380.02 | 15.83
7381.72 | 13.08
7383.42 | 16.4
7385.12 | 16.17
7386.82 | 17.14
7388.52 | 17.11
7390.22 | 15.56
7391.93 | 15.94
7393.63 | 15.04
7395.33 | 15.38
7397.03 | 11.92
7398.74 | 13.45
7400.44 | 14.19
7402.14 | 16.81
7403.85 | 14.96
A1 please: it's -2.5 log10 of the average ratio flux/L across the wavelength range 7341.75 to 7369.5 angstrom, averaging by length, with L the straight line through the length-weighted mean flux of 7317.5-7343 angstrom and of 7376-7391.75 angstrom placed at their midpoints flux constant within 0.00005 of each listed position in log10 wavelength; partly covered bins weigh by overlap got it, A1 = 0.041 mag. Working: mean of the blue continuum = 16.3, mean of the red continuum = 15.9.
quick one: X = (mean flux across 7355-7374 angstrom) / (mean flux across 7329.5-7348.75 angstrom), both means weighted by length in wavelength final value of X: 1.03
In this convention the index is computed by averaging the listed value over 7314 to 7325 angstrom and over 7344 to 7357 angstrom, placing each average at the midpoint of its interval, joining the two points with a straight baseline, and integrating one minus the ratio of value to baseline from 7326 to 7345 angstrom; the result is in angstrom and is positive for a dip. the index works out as 0.35 angstrom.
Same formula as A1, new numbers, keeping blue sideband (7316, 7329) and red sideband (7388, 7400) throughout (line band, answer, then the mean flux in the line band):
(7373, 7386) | -0.03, 15.6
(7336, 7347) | 0.12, 14.6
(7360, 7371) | -0.03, 16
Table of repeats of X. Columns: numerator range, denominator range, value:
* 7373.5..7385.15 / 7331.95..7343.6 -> 1.07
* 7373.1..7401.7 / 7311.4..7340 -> 0.93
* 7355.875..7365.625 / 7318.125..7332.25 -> 0.91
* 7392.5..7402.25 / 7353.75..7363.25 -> 0.88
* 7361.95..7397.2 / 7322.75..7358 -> 0.99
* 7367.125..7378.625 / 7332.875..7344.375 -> 1.09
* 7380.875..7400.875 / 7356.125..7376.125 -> 0.95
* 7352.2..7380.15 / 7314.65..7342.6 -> 0.98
